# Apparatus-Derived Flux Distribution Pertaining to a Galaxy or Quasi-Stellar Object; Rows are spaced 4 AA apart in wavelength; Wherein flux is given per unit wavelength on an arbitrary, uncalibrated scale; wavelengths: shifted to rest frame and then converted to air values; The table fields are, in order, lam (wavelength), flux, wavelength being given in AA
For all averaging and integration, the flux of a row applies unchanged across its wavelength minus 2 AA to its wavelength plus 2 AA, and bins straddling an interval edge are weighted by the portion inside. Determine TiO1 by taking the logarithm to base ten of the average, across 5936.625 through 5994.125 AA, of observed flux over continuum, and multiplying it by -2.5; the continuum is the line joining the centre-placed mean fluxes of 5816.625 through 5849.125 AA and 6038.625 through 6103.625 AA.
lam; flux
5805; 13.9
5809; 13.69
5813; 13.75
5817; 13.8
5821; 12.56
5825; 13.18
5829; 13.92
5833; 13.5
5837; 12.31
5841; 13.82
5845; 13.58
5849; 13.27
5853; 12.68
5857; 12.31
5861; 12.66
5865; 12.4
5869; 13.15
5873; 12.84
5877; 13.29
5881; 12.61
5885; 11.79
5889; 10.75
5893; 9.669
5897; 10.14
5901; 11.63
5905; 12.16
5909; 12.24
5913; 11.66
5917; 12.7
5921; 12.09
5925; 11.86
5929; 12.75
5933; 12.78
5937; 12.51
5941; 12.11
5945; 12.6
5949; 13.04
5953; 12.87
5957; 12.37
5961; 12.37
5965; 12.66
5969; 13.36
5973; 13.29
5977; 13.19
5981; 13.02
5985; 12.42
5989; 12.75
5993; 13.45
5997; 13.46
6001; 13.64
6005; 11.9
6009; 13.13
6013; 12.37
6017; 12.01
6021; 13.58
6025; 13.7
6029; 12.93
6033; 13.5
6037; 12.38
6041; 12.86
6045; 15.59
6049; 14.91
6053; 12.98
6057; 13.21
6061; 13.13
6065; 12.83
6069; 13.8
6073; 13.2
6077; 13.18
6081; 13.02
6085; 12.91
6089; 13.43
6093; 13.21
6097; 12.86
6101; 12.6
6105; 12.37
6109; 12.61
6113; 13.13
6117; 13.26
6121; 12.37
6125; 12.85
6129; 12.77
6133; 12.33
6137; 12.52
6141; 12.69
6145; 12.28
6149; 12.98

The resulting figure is 0.04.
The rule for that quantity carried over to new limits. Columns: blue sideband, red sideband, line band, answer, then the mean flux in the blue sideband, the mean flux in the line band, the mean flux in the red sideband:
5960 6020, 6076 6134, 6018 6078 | -0.05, 12.9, 13.4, 12.9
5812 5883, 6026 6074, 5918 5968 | 0.06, 13.1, 12.5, 13.5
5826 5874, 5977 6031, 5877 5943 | 0.10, 13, 11.9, 13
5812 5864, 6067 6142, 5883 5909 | 0.18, 13.2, 11.1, 12.9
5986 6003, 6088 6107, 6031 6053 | -0.06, 13.3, 13.8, 12.9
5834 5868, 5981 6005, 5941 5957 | 0.03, 12.9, 12.7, 13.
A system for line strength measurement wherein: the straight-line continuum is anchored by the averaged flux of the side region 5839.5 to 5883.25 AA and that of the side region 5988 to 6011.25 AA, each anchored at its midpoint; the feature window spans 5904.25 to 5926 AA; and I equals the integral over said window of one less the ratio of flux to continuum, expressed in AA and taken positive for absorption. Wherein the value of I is 1.45 AA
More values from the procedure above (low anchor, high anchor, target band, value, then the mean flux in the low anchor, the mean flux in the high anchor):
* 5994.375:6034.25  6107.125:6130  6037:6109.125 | -1.88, 13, 12.8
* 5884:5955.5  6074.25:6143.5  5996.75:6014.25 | -0.72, 12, 12.8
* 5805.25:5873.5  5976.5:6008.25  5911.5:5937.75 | 1.45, 13.2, 13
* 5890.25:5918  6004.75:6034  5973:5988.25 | -0.63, 11.4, 12.9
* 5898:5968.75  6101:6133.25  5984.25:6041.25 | -1.96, 12.4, 12.7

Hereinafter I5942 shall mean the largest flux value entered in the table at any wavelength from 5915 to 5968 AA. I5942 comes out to 13.04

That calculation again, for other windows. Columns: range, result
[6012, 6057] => 15.59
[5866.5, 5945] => 13.29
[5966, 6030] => 13.7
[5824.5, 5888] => 13.92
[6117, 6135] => 13.26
